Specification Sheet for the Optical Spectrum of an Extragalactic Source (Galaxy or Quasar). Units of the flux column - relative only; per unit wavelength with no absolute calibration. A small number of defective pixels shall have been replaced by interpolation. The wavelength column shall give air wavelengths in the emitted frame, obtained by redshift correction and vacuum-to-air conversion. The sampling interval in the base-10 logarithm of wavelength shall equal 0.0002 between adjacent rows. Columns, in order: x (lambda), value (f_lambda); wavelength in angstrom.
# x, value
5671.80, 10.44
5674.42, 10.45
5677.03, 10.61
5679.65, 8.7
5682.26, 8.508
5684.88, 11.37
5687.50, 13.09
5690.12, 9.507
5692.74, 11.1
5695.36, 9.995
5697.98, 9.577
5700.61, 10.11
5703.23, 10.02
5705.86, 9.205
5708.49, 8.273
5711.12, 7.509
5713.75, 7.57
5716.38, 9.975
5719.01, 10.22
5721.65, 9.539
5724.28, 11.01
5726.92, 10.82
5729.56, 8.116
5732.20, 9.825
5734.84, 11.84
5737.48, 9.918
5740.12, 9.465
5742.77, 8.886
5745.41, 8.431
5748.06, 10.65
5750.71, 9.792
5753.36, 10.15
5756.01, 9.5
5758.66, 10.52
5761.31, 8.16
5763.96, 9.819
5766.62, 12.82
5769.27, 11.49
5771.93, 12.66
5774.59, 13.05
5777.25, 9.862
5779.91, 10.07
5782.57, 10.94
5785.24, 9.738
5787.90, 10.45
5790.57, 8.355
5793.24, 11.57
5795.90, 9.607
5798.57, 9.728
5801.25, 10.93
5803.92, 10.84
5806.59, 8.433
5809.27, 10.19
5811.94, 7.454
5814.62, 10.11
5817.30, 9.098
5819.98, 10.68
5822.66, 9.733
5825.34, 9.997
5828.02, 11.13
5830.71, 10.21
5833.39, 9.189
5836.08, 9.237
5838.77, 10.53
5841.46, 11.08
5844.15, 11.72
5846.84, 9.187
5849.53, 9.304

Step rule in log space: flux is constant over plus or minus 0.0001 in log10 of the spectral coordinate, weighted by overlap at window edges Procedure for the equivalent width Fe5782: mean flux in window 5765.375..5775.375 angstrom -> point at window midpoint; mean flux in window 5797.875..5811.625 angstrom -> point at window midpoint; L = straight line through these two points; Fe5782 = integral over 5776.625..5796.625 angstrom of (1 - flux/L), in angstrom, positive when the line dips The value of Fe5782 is 2.0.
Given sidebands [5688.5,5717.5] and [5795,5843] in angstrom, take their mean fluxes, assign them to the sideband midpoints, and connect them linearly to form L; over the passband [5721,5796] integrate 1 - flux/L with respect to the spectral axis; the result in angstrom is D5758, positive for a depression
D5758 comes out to -4.9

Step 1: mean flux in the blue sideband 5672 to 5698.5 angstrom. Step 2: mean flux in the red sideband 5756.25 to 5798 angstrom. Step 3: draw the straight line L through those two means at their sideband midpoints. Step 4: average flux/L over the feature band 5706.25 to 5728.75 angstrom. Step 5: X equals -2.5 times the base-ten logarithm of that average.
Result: 0.119 mag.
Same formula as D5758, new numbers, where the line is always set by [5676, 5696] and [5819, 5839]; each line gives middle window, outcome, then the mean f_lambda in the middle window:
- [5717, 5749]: 1.2 angstrom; 9.88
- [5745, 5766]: 0.9 angstrom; 9.79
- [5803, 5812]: 0.6 angstrom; 9.41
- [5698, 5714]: 2.2 angstrom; 8.92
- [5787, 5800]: 0.3 angstrom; 9.93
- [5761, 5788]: -2.0 angstrom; 10.9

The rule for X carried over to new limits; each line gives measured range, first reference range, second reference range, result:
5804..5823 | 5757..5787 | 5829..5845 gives 0.11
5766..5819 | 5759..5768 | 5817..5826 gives -0.02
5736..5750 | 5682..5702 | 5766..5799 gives 0.12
